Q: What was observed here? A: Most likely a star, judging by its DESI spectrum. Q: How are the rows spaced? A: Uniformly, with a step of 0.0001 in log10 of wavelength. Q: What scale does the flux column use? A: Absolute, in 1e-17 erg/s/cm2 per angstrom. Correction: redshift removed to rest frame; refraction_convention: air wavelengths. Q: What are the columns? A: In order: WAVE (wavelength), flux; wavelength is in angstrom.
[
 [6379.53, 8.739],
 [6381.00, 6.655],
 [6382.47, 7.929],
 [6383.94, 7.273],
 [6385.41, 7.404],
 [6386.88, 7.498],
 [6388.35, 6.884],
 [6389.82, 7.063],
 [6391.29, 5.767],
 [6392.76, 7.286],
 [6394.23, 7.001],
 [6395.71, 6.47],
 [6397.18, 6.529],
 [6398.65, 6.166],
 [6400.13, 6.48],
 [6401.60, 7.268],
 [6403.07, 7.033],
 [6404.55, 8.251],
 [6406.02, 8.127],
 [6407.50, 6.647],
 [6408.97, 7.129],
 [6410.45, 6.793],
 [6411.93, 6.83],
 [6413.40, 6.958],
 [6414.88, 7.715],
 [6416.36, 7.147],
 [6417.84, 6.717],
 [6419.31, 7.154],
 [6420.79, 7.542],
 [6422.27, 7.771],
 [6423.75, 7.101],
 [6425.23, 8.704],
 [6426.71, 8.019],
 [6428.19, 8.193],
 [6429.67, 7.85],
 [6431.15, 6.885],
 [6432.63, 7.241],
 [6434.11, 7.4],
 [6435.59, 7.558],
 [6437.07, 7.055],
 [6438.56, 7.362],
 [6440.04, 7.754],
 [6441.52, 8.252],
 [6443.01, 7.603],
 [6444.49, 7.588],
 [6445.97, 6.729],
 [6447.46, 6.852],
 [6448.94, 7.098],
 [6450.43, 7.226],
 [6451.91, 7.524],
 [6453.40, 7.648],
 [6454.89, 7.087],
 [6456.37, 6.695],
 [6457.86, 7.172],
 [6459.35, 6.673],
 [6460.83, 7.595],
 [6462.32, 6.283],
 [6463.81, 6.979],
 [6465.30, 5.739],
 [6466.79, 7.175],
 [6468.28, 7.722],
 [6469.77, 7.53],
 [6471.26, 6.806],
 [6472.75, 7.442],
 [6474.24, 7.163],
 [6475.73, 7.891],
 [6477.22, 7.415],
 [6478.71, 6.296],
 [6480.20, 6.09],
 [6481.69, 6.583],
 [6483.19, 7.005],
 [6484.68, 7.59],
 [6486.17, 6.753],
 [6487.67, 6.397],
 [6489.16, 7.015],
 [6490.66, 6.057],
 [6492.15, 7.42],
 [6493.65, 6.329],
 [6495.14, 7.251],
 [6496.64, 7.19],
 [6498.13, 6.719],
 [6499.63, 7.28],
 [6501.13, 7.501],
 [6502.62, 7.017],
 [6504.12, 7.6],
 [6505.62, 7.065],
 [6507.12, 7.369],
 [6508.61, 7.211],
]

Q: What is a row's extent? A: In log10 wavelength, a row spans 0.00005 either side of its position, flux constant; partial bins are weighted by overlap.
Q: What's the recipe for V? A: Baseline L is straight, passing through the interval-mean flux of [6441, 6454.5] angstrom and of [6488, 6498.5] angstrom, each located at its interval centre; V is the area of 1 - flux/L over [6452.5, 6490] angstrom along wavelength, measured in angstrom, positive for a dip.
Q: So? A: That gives 0.6 angstrom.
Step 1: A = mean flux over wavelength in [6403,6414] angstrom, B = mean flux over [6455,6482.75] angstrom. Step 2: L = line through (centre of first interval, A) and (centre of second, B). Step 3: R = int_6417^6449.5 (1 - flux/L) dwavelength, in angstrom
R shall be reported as -1.6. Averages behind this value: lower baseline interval 7.23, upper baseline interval 6.96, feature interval 7.48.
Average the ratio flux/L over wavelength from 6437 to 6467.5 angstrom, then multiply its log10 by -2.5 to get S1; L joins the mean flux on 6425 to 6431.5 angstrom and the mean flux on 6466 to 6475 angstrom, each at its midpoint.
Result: 0.063 mag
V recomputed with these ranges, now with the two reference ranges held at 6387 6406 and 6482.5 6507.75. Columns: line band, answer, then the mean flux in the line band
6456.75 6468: 0.3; 6.83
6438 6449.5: -0.7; 7.41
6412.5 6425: -0.7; 7.32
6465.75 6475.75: -0.4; 7.3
